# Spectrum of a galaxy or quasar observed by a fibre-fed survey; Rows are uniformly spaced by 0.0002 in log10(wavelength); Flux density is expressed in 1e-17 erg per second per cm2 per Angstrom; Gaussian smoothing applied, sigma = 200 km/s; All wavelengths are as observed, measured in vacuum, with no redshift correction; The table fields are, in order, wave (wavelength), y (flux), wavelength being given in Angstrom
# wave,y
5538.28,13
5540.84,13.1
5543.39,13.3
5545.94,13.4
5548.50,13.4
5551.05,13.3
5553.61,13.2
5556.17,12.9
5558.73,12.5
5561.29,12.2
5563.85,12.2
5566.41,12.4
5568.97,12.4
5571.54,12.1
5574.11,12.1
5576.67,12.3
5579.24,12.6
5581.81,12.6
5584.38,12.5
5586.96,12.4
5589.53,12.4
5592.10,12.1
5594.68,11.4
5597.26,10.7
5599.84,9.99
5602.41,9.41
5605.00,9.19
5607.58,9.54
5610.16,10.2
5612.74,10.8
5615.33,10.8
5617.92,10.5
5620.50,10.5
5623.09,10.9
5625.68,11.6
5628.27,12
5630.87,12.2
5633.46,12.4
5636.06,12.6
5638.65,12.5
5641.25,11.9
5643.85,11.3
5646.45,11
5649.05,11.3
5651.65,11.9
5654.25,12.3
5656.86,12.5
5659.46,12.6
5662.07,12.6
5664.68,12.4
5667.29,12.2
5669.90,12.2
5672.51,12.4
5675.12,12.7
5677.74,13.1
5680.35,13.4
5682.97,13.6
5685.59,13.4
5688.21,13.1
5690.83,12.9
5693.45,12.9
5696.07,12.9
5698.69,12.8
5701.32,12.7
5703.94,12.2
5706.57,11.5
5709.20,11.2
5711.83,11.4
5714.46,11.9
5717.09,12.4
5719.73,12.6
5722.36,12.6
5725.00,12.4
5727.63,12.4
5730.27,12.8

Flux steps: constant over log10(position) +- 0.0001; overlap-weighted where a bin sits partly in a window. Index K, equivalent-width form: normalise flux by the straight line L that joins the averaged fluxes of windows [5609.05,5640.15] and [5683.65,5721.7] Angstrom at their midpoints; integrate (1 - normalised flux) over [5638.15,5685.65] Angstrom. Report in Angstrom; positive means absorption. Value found -1.7 Angstrom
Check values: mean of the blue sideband 11.4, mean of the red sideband 12.4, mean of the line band 12.4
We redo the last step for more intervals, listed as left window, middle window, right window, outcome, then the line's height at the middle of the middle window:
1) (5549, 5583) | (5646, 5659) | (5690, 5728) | 0.5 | 12.4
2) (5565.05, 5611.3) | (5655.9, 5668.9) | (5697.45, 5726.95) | -0.6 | 11.9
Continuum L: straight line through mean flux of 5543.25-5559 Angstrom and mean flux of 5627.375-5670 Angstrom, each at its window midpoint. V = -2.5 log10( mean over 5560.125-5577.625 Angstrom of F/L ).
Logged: 0.06 mag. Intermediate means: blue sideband 13.2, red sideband 12.1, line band 12.2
